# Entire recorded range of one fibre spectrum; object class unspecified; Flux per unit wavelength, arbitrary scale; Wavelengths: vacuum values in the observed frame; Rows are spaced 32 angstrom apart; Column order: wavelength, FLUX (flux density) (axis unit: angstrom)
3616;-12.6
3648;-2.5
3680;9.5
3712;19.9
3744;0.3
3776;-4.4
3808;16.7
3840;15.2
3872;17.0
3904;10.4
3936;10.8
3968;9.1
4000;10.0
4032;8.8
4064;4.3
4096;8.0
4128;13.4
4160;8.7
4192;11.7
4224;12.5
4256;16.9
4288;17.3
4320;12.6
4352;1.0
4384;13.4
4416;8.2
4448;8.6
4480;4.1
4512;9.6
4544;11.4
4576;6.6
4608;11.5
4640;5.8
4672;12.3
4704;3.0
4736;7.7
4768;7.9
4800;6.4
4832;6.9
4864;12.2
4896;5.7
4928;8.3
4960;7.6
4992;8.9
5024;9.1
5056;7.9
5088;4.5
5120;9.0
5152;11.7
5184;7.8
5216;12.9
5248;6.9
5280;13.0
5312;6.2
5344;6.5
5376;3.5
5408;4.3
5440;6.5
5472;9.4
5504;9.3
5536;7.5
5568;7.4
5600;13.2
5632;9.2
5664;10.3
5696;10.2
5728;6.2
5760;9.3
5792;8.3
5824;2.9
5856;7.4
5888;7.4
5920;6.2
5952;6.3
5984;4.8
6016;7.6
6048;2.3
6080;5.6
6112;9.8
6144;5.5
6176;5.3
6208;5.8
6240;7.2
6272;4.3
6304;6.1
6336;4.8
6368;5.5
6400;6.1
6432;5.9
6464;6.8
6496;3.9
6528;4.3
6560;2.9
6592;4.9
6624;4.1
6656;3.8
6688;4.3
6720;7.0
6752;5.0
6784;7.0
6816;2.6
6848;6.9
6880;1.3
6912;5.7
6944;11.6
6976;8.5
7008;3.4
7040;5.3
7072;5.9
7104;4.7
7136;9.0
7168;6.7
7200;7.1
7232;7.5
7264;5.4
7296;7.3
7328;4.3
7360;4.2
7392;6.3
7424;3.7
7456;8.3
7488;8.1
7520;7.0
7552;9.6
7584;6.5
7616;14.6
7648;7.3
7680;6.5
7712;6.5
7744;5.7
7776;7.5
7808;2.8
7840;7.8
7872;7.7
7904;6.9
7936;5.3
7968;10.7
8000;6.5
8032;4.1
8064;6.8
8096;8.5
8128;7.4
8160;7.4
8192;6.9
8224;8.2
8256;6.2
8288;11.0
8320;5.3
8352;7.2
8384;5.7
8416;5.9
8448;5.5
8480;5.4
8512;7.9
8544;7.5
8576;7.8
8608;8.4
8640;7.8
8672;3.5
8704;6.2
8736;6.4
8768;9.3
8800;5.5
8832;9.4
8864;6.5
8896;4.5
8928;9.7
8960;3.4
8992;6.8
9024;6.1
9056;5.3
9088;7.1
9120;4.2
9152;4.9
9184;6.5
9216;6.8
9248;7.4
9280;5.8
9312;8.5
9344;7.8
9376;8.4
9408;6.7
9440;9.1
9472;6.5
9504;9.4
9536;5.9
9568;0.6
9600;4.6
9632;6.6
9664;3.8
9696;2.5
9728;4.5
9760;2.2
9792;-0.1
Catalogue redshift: 0.87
